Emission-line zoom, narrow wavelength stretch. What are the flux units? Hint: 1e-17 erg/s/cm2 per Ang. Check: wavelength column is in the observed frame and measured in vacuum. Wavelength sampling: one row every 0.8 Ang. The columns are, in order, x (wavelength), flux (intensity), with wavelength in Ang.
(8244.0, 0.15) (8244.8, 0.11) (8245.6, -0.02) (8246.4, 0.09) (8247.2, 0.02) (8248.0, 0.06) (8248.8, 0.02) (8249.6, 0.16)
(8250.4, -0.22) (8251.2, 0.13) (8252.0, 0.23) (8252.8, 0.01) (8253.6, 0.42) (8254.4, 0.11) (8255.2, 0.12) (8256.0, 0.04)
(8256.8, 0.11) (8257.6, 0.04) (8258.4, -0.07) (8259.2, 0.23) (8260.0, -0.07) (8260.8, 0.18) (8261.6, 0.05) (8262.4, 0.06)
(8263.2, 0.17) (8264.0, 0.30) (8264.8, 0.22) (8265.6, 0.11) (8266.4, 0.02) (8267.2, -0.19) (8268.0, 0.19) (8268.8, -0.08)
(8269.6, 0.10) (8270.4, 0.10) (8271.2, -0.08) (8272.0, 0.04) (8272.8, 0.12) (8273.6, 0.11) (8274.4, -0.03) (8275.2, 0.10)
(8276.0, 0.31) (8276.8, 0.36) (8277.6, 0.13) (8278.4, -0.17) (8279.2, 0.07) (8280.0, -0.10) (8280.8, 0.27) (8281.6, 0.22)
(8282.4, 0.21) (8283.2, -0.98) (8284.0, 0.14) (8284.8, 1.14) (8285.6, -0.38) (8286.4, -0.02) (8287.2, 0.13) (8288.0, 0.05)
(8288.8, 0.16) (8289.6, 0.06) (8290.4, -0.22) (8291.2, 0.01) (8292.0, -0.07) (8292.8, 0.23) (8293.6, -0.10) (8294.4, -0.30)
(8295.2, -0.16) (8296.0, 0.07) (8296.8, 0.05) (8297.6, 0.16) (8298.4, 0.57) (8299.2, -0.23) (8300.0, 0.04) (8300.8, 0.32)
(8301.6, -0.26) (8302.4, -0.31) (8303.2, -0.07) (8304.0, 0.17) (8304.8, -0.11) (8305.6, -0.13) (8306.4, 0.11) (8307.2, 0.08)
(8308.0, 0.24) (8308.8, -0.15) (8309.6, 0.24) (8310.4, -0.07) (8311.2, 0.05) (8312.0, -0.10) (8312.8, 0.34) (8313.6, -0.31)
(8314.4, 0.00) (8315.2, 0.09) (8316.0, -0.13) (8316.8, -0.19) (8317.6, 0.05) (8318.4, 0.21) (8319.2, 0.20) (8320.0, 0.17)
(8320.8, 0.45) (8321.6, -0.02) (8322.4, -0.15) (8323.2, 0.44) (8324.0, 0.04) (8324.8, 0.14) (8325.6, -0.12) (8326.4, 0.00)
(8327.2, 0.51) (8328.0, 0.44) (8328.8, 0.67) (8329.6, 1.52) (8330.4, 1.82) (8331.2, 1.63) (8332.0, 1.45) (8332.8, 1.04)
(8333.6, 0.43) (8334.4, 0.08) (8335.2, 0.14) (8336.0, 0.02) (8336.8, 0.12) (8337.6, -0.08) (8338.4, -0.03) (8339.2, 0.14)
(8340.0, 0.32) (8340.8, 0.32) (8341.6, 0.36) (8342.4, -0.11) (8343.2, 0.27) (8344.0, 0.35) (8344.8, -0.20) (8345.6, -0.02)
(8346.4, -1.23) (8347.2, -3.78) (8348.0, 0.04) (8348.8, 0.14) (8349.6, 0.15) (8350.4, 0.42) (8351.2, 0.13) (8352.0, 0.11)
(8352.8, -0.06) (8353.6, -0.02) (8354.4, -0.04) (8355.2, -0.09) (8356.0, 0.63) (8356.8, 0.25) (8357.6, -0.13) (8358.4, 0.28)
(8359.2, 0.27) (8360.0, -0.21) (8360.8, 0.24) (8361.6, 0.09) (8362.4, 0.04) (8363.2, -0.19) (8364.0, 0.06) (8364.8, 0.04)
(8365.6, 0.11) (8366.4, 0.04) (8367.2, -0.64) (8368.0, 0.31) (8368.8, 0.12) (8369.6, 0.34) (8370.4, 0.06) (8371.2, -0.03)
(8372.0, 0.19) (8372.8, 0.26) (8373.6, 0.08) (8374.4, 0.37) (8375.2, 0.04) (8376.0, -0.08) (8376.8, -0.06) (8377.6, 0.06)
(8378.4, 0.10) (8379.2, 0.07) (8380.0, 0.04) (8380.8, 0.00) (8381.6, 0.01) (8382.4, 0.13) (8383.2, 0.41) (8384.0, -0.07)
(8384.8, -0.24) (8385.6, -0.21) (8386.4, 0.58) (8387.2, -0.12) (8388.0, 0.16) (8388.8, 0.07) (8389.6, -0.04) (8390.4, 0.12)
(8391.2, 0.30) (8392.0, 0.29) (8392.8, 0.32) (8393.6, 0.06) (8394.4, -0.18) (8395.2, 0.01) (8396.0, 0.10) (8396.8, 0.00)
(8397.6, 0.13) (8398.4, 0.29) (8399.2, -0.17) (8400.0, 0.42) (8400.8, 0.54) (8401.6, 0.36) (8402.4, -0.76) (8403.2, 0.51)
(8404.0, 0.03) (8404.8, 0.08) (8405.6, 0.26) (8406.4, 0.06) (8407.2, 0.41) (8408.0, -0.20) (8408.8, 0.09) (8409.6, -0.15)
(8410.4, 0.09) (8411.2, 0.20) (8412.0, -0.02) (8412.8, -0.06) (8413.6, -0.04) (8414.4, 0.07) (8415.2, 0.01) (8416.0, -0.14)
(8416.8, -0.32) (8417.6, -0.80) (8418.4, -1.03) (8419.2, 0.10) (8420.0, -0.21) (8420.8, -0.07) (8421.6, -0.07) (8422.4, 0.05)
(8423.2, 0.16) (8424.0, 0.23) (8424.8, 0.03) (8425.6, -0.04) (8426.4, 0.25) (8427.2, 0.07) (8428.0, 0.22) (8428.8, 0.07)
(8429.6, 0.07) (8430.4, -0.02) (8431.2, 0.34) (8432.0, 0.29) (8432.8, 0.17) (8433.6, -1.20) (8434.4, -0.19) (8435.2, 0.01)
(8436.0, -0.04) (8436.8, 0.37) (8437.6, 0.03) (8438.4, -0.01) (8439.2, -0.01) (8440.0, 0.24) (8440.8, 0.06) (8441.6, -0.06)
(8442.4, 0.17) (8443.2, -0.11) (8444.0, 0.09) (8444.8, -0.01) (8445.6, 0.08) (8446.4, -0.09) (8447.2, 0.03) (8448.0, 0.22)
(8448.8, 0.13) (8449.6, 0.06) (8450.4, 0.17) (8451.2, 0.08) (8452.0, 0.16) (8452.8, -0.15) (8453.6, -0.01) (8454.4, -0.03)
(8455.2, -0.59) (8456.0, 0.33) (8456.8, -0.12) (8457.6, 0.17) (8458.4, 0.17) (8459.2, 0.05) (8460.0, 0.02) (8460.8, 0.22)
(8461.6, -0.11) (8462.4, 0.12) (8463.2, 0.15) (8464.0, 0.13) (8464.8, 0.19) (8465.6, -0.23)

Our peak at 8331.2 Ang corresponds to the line H-beta 4861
